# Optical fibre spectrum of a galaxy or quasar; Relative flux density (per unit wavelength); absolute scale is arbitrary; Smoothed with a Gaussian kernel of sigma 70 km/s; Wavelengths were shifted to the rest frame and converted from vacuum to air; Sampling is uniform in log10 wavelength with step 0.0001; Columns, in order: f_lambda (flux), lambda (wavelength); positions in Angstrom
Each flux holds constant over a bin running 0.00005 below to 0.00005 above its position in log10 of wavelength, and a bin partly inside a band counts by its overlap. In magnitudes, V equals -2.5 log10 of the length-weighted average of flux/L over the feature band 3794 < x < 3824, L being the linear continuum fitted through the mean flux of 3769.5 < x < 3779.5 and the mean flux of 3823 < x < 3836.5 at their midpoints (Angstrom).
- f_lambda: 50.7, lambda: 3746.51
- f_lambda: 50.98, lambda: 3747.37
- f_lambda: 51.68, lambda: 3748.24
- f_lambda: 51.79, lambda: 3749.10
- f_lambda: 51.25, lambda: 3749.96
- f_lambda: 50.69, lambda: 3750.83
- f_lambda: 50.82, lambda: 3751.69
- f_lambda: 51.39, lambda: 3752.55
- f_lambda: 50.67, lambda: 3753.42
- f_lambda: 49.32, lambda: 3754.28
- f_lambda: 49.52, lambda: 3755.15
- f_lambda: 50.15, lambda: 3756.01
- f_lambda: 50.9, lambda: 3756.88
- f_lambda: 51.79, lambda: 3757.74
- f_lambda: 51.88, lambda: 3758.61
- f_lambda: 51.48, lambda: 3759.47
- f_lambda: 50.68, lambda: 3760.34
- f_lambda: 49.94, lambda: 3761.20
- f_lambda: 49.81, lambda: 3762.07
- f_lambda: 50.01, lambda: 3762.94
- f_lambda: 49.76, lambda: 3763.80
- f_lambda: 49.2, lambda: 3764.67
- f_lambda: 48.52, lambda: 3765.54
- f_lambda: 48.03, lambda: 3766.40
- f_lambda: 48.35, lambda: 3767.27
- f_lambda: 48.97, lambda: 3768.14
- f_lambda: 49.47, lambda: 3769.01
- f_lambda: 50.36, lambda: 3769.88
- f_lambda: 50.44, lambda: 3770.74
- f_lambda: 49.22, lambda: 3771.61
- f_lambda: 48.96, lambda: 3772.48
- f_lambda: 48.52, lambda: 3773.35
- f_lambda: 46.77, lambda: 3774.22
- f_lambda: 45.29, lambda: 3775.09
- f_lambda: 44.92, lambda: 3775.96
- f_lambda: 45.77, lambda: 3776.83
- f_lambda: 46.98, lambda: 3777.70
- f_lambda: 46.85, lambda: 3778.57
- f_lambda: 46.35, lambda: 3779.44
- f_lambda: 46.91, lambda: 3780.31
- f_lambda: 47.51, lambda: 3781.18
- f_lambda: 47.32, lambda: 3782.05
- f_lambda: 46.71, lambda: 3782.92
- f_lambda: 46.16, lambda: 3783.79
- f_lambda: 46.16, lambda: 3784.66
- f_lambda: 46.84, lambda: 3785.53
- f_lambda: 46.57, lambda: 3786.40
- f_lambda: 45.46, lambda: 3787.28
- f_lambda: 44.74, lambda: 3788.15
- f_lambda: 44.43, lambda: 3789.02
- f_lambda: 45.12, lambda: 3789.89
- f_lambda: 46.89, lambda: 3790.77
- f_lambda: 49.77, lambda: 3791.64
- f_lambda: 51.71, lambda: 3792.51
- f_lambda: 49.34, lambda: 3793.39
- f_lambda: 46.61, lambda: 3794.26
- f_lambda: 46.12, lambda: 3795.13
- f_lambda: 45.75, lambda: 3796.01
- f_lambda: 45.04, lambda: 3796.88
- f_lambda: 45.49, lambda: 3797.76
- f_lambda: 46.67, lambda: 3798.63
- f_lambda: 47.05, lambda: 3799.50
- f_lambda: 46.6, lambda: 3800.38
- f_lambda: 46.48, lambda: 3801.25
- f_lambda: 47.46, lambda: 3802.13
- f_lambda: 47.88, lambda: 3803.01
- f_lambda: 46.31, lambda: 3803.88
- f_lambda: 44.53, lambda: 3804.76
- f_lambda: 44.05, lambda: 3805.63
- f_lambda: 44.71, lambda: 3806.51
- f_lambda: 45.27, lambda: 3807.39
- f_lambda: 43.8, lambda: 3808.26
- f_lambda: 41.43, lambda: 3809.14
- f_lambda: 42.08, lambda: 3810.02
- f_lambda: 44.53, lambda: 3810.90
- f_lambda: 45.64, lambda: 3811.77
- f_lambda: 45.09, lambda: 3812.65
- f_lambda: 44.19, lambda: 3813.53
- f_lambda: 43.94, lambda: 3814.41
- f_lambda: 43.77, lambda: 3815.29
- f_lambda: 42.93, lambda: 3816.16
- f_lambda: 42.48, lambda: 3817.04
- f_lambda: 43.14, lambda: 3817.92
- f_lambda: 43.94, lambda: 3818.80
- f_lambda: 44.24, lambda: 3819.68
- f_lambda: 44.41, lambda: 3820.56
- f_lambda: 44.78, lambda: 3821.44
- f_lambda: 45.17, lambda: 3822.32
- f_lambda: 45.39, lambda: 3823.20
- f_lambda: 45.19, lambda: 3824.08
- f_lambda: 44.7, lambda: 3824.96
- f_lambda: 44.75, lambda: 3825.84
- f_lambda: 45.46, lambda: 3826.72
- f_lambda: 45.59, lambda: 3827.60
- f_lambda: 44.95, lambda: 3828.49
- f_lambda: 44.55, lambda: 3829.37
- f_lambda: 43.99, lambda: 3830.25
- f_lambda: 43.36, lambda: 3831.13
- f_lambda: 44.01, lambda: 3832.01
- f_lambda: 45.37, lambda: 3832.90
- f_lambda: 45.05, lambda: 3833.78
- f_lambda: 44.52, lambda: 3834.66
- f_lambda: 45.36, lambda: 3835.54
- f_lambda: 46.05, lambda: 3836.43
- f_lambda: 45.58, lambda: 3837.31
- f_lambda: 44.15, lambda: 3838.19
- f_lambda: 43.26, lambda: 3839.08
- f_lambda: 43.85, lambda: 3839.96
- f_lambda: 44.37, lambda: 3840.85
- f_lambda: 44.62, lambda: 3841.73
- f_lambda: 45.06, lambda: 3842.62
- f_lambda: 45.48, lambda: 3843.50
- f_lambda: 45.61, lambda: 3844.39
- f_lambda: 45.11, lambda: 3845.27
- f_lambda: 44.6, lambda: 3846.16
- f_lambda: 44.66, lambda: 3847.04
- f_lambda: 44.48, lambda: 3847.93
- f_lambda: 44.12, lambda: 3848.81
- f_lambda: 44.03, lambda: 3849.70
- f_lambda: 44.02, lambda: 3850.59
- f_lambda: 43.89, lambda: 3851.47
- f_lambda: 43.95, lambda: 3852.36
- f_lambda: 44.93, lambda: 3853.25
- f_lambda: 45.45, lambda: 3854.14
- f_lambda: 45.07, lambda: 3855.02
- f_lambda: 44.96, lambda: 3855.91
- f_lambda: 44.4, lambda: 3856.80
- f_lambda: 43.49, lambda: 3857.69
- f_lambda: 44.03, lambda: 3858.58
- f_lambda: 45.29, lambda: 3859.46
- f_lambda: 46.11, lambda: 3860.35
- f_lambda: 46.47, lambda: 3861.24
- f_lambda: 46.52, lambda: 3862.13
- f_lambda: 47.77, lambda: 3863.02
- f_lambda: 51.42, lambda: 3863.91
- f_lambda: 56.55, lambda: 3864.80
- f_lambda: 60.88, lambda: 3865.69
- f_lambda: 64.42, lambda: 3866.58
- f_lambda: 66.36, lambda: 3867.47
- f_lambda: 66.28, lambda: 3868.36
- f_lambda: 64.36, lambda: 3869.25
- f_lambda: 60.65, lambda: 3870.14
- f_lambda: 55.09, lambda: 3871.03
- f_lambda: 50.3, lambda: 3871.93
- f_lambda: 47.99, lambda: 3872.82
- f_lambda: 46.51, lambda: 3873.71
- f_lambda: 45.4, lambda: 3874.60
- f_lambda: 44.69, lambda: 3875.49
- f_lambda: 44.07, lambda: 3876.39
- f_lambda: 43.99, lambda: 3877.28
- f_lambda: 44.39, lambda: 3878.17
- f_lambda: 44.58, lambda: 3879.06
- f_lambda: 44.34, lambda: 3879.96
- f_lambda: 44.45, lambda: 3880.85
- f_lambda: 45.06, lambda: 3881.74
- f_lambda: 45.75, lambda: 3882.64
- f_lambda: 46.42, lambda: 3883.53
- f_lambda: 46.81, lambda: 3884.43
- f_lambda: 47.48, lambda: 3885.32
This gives 0.02 mag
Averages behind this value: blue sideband 47.6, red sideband 44.8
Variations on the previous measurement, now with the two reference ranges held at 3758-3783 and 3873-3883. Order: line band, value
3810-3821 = 0.07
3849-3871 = -0.11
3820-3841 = 0.04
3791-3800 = 0.01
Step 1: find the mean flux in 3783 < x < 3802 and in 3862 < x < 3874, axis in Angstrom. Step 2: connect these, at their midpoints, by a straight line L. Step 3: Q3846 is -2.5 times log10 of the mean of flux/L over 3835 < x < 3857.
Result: 0.197 mag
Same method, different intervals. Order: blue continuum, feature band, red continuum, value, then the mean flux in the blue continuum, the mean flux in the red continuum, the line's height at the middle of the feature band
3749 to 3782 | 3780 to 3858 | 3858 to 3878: 0.122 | 49.1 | 51.9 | 50.6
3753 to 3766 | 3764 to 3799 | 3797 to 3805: 0.022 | 50.3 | 46.5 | 48.2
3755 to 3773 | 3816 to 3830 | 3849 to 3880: 0.116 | 49.9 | 49.2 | 49.5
